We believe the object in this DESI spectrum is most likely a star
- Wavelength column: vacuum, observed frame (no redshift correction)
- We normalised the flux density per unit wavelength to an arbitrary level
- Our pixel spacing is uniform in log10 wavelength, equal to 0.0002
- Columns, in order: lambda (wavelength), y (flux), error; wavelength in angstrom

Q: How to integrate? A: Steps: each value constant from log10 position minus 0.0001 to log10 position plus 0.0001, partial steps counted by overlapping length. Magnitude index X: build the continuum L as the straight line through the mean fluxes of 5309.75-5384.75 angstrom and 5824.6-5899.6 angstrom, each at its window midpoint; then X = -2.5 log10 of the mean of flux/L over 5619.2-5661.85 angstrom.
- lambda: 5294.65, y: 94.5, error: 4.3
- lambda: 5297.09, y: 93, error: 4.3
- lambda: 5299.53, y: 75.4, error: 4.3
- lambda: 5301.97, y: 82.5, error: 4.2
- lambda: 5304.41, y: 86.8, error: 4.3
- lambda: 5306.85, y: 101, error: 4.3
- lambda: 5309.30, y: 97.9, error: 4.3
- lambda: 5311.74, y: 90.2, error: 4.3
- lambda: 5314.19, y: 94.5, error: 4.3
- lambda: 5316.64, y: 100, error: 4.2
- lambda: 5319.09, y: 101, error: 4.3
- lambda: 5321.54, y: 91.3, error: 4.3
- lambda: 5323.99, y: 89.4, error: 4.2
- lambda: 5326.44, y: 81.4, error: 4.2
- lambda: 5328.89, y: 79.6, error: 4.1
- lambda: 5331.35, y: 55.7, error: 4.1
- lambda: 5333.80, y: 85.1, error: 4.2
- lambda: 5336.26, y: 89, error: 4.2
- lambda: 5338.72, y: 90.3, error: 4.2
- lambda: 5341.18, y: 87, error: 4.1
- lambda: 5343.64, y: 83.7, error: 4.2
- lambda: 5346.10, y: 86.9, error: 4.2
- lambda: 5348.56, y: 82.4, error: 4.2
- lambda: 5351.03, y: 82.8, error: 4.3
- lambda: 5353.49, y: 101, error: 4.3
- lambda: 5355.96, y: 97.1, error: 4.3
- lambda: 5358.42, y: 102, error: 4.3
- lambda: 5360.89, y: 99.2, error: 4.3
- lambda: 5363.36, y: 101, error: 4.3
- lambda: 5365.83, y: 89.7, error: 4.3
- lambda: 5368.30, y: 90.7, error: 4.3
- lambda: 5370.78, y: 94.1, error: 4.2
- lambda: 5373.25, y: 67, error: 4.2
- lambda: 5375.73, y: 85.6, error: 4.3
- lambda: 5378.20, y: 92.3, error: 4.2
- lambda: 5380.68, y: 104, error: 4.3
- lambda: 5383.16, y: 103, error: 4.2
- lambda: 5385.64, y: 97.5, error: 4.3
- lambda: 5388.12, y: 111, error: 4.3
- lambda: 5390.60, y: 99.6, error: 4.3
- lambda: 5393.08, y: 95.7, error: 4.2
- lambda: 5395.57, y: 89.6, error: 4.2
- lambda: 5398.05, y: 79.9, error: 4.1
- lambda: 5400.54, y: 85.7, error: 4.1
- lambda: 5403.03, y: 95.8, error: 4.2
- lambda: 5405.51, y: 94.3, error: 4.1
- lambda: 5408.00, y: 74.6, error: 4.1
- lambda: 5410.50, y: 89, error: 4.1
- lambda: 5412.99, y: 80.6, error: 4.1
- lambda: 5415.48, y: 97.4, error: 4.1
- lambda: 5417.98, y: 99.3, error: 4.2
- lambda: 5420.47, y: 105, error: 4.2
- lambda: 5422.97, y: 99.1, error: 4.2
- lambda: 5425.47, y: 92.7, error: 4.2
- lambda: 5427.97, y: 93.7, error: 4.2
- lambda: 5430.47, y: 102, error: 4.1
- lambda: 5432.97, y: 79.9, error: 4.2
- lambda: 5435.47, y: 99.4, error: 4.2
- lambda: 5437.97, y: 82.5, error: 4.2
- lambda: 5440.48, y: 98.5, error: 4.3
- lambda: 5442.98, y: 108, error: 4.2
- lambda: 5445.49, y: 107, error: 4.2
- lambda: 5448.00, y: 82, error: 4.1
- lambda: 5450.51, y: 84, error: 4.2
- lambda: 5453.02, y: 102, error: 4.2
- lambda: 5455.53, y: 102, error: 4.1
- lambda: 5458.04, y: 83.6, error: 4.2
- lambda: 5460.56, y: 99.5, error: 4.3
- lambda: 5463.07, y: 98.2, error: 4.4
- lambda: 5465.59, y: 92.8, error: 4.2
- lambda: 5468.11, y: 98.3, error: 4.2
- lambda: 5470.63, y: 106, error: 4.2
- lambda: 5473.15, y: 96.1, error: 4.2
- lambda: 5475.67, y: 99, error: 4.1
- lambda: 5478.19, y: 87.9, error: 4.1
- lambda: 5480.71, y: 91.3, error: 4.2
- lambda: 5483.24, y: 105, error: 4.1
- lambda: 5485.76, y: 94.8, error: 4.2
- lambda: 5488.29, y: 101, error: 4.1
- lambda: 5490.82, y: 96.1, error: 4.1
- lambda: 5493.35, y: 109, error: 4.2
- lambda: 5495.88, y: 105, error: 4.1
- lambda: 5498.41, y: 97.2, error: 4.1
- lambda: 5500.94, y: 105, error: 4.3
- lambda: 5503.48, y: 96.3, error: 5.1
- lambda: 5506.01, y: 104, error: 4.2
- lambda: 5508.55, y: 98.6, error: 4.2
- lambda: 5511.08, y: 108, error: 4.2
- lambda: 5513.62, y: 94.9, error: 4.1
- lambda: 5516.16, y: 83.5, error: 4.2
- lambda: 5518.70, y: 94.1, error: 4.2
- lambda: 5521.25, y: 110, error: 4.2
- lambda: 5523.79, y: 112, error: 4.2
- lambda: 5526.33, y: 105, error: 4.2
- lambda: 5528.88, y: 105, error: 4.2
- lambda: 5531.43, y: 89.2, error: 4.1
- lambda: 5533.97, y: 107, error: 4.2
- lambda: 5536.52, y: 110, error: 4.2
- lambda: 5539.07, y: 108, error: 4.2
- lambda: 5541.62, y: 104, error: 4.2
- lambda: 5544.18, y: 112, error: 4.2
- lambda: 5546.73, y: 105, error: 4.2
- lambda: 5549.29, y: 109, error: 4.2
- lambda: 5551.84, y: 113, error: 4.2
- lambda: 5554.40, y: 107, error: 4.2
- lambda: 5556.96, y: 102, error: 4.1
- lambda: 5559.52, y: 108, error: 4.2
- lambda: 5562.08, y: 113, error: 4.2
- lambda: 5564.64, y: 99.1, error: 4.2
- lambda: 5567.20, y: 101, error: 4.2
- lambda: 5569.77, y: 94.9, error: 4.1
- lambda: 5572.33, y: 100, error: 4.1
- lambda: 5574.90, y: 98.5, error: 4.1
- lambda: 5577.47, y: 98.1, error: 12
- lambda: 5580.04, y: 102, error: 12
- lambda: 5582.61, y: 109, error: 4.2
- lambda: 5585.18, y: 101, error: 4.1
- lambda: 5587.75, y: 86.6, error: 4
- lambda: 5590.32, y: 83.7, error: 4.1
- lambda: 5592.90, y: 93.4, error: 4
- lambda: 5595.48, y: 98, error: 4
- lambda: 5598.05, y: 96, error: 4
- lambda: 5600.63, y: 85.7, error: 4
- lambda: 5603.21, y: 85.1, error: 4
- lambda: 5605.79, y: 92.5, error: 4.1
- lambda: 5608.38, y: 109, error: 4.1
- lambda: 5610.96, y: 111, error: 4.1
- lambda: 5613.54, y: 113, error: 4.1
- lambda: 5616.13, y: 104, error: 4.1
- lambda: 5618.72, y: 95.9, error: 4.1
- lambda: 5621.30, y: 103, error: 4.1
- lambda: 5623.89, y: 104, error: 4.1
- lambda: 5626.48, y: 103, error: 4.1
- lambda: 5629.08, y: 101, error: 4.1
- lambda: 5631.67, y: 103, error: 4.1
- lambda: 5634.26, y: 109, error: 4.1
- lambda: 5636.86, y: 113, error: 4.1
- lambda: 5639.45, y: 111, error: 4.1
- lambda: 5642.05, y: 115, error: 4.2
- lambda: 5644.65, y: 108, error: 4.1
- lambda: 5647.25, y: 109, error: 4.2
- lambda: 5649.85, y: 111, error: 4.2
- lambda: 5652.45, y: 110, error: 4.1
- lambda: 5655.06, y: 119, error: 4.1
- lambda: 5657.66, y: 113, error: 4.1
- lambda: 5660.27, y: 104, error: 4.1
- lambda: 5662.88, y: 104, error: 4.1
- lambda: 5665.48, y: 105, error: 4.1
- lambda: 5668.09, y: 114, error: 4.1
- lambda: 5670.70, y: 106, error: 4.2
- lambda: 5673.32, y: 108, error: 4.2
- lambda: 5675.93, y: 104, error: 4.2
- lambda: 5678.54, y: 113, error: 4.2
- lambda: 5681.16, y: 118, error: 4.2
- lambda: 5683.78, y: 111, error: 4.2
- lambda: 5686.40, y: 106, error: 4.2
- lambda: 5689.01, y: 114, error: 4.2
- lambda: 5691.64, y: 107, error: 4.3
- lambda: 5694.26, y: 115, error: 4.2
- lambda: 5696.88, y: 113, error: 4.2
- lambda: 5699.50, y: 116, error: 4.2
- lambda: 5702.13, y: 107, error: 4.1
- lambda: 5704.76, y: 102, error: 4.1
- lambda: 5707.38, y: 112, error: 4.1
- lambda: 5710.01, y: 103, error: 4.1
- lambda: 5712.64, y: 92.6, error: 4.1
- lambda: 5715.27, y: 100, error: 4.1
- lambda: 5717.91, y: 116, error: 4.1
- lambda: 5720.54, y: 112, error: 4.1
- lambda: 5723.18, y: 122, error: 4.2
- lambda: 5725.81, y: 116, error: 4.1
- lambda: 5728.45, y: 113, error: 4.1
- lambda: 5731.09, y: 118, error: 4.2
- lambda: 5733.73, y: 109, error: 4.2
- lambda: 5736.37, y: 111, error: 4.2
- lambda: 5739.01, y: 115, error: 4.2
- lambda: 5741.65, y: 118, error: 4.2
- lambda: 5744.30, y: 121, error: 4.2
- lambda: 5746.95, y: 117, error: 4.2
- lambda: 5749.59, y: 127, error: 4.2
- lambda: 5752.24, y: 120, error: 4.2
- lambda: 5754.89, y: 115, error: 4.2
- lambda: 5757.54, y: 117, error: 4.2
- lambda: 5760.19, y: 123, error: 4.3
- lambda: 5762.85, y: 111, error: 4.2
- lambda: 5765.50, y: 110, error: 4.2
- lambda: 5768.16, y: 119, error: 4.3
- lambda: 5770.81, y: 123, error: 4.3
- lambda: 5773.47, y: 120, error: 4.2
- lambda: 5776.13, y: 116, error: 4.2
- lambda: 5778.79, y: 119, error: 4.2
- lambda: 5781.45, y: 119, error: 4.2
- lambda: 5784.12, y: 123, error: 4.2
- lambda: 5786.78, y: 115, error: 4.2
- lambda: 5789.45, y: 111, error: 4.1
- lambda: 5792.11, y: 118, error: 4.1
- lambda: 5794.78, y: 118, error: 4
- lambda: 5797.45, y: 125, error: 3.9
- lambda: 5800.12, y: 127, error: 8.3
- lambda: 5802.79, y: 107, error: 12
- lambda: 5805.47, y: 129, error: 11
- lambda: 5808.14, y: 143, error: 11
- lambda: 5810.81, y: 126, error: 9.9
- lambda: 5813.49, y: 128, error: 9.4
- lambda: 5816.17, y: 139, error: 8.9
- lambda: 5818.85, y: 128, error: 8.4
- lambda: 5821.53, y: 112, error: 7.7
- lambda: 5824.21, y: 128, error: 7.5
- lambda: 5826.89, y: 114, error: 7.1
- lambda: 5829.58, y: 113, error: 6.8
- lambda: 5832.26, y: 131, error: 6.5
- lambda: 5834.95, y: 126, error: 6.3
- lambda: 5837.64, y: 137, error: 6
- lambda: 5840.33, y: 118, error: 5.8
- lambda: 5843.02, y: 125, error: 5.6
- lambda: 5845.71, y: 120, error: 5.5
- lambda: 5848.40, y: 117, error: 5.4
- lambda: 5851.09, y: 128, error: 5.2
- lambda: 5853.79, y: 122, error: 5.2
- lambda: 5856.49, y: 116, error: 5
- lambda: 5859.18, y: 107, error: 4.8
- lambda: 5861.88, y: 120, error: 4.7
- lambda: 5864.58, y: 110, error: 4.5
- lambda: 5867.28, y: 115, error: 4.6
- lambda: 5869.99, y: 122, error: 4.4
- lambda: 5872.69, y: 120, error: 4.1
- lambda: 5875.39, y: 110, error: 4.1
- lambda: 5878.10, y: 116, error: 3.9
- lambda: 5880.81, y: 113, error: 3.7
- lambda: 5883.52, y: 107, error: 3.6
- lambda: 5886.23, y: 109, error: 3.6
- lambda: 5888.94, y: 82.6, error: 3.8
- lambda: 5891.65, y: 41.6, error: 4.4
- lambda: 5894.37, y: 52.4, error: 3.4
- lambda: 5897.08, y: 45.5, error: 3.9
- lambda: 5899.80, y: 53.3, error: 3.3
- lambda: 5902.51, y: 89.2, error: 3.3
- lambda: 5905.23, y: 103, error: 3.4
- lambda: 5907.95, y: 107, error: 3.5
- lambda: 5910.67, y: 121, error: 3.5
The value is -0.082 mag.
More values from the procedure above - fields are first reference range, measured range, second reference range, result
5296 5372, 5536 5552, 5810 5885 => -0.064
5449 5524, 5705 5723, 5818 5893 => 0.016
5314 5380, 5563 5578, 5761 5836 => 0.064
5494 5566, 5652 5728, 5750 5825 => 0.046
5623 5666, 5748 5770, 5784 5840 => 0.008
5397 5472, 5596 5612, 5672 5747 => 0.088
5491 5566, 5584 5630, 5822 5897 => 0.079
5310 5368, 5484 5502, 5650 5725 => -0.030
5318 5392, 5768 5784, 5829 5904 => -0.161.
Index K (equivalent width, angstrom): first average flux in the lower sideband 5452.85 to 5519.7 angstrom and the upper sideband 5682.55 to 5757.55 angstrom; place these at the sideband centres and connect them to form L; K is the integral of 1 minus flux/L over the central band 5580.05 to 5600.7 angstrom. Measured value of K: 1.8 angstrom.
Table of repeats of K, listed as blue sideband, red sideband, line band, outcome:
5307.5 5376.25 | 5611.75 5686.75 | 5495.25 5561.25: -1.86 angstrom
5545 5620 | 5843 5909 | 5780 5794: -2.21 angstrom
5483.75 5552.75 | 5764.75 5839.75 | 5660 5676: 0.90 angstrom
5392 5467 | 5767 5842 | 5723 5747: 0.30 angstrom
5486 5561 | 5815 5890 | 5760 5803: -1.16 angstrom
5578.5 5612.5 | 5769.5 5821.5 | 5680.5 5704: -0.51 angstrom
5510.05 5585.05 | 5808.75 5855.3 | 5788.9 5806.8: 0.34 angstrom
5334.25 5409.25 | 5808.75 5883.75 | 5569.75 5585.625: 0.51 angstrom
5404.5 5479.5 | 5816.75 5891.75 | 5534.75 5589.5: -1.63 angstrom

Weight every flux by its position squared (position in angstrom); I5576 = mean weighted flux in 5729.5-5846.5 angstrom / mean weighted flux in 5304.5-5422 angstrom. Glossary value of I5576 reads 1.5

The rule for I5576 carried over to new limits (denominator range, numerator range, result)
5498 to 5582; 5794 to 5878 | 1.31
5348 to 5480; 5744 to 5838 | 1.48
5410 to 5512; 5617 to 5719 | 1.20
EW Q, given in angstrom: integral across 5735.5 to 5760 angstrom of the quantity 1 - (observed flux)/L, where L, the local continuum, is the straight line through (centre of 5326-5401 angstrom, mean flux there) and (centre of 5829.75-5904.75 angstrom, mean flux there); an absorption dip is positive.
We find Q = -3.9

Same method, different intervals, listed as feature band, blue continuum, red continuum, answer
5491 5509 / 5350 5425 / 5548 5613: -0.86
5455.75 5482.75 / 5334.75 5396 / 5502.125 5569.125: 1.00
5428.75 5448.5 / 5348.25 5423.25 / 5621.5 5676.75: 0.16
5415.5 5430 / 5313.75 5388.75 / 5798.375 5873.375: -0.43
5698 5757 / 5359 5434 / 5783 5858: 1.79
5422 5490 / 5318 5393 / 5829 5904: -1.49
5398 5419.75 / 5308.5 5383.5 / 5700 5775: 1.03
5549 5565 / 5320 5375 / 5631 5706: -0.85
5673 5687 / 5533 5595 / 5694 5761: -0.01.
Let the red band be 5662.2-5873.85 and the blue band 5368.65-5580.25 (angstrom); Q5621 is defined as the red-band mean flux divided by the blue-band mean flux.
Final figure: 1.19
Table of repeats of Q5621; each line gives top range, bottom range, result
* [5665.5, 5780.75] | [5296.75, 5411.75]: 1.25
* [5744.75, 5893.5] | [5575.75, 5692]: 1.12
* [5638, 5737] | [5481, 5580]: 1.07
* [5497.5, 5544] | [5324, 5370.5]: 1.16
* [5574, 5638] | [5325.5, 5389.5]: 1.11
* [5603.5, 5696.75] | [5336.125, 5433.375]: 1.17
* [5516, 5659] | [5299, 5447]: 1.13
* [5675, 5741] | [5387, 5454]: 1.18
